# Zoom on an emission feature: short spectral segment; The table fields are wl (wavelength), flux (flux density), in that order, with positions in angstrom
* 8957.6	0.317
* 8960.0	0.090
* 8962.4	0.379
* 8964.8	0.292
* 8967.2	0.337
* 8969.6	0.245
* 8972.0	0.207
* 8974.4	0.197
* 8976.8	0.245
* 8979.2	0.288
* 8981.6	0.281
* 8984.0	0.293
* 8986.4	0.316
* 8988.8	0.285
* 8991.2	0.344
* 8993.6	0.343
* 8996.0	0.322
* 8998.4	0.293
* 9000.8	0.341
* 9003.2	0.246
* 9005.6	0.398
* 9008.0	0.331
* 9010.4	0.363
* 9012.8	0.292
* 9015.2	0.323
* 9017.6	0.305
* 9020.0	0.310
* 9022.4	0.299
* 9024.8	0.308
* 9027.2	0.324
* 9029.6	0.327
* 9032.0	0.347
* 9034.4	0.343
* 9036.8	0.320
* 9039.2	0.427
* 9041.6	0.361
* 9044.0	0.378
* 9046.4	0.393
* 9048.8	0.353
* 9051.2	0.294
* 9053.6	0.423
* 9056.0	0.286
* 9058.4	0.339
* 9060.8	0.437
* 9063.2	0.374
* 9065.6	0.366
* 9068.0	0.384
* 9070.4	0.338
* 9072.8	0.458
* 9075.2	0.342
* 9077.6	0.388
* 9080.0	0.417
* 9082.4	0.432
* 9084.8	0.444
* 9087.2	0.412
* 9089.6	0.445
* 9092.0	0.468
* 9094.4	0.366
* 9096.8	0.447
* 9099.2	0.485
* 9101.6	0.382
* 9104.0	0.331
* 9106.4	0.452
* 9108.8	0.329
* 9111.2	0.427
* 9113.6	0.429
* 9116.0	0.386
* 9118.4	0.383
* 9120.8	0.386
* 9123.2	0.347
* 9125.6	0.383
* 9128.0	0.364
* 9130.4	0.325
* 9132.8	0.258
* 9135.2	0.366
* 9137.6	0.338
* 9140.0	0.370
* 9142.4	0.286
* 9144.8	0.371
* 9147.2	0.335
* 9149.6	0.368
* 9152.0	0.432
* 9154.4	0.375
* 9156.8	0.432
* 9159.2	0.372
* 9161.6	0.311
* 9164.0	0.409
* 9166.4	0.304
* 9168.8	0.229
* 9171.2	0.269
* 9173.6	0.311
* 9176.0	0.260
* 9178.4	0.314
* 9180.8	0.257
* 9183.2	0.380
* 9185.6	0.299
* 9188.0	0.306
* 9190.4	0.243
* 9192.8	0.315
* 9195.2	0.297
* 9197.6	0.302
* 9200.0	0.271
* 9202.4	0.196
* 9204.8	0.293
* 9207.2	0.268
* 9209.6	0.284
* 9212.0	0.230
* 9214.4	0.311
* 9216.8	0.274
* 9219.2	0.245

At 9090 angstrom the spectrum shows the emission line Mg II 2798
